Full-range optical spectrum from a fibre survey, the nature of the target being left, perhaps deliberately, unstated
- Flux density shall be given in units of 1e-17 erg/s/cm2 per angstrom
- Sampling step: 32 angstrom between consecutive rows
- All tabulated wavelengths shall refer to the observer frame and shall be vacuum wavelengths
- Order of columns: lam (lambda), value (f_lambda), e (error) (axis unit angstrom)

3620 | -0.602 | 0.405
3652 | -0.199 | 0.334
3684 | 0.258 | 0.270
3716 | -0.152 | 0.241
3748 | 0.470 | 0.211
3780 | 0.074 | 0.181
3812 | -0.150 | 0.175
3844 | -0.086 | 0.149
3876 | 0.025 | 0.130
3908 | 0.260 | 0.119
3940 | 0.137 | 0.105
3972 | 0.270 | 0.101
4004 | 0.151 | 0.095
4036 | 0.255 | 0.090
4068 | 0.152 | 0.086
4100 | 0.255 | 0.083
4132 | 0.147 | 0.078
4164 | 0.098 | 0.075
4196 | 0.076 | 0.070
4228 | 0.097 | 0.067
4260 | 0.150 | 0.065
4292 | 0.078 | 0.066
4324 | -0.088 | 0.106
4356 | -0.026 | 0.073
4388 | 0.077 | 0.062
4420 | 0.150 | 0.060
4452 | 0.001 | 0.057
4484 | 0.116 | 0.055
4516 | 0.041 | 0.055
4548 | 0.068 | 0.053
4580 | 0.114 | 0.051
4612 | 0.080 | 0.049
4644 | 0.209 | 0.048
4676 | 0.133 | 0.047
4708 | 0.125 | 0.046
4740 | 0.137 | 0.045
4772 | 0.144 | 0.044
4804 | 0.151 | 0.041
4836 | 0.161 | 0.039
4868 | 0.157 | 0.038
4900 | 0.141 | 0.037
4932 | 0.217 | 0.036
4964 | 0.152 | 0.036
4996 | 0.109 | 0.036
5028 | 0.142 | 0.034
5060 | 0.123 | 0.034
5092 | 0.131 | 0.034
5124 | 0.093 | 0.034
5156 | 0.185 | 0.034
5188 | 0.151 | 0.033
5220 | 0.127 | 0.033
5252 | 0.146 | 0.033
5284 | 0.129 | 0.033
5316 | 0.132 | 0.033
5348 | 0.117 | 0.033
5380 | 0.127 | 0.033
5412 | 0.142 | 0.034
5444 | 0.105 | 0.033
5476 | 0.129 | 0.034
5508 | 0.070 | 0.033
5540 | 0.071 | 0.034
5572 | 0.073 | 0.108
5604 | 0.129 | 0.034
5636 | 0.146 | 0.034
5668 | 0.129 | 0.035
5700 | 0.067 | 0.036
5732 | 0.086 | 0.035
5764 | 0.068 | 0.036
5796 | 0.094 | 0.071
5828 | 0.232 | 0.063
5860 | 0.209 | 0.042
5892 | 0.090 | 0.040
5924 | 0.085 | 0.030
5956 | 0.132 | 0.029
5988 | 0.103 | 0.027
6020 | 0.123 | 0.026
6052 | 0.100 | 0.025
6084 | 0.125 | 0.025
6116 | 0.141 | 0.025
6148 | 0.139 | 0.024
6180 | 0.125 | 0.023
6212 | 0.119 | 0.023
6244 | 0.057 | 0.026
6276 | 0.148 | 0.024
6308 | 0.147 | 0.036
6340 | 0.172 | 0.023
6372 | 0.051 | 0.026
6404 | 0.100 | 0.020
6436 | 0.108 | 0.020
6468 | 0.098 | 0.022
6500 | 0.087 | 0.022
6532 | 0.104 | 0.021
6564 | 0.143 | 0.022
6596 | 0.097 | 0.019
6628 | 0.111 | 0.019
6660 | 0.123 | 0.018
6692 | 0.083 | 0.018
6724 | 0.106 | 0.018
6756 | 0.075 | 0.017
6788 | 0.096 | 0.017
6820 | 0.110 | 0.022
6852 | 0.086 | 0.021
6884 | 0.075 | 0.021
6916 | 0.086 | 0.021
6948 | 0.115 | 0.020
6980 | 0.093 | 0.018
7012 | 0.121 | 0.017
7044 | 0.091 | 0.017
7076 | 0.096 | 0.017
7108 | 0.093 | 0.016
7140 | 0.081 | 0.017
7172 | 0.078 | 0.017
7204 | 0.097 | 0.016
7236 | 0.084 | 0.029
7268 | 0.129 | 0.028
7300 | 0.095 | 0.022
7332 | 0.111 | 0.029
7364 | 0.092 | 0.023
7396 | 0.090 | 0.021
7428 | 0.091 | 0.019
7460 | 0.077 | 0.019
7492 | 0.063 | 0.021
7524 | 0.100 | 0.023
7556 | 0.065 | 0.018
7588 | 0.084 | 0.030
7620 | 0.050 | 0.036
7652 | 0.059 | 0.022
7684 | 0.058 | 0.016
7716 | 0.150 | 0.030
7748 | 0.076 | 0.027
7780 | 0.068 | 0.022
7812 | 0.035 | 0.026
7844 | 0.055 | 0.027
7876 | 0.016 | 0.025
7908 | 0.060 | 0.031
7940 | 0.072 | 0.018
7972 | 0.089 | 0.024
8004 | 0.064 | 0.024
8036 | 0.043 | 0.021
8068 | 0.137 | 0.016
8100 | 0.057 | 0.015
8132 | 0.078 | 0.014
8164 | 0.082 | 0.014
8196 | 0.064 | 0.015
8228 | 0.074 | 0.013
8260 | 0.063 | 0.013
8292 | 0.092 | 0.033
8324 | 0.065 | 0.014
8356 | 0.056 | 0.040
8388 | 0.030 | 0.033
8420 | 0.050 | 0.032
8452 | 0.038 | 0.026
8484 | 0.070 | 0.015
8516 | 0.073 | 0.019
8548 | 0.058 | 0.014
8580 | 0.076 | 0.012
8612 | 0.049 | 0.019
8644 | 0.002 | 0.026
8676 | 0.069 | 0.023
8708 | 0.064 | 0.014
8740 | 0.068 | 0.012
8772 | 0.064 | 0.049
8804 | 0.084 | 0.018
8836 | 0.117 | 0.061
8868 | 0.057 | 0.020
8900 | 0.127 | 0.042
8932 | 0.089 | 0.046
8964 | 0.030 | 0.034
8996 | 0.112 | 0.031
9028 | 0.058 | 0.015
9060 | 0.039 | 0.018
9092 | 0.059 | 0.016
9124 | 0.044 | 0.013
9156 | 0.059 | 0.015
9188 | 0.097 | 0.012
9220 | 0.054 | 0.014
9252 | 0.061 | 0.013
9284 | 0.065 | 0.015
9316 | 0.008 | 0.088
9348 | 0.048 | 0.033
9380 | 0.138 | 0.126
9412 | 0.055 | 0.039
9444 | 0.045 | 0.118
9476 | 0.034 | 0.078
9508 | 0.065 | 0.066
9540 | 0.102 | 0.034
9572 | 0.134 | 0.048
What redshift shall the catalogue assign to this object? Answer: 0.23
